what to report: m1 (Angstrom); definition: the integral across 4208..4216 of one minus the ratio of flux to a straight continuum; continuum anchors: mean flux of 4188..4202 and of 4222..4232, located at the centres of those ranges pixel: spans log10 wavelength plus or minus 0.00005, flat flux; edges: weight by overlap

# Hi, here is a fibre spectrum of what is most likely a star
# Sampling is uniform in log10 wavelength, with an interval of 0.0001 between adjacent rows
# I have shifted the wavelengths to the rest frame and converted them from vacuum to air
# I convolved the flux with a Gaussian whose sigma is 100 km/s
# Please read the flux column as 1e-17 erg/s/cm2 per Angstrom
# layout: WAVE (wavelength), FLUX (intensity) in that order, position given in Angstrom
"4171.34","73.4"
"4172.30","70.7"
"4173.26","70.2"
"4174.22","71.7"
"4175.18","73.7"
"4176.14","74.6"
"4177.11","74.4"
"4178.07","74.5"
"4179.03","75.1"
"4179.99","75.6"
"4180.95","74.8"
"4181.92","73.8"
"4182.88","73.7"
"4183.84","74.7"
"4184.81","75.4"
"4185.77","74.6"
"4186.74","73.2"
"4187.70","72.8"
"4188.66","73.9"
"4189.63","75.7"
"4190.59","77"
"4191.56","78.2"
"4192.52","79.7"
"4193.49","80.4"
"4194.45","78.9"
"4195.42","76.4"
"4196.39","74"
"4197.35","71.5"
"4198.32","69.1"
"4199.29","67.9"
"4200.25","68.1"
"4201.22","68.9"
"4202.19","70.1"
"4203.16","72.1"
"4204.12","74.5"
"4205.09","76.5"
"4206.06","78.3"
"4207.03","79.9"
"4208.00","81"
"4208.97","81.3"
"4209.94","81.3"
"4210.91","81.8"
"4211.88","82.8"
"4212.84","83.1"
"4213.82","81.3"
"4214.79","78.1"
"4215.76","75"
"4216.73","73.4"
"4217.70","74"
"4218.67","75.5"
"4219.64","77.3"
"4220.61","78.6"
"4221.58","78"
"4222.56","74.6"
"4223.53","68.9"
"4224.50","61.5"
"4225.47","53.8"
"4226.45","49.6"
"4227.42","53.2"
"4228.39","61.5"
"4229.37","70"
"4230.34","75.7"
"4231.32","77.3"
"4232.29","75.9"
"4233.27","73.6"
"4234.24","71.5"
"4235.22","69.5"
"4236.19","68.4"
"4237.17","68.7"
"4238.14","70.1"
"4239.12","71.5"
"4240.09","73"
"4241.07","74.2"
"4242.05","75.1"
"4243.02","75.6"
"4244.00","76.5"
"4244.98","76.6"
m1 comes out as -1.33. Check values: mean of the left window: 74.1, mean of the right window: 64.9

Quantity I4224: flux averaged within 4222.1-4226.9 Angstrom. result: 61.7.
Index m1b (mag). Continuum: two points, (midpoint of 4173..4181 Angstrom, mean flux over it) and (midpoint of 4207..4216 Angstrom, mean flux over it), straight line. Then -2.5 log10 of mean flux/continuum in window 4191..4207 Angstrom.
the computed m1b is 0.06 mag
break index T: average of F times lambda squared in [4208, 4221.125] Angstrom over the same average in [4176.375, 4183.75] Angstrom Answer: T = 1.07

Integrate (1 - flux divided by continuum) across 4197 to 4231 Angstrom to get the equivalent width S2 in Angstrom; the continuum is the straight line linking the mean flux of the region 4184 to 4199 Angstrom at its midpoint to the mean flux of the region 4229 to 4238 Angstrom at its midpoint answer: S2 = 0.4 Angstrom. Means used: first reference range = 75.2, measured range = 72.8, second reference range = 72.3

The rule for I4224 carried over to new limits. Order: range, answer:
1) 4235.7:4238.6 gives 69.2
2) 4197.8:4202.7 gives 68.8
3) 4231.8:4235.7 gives 72.6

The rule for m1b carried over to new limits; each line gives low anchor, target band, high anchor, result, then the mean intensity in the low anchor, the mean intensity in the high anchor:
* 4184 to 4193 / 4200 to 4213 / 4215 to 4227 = -0.067 mag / 75.6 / 70.1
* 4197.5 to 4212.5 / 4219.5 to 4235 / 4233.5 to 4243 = 0.067 mag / 75.6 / 71.7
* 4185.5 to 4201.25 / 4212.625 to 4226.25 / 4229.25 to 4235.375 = 0.013 mag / 74.3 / 73.7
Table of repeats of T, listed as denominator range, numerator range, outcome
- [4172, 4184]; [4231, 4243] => 1.01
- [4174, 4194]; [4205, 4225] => 1.04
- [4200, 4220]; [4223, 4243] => 0.90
